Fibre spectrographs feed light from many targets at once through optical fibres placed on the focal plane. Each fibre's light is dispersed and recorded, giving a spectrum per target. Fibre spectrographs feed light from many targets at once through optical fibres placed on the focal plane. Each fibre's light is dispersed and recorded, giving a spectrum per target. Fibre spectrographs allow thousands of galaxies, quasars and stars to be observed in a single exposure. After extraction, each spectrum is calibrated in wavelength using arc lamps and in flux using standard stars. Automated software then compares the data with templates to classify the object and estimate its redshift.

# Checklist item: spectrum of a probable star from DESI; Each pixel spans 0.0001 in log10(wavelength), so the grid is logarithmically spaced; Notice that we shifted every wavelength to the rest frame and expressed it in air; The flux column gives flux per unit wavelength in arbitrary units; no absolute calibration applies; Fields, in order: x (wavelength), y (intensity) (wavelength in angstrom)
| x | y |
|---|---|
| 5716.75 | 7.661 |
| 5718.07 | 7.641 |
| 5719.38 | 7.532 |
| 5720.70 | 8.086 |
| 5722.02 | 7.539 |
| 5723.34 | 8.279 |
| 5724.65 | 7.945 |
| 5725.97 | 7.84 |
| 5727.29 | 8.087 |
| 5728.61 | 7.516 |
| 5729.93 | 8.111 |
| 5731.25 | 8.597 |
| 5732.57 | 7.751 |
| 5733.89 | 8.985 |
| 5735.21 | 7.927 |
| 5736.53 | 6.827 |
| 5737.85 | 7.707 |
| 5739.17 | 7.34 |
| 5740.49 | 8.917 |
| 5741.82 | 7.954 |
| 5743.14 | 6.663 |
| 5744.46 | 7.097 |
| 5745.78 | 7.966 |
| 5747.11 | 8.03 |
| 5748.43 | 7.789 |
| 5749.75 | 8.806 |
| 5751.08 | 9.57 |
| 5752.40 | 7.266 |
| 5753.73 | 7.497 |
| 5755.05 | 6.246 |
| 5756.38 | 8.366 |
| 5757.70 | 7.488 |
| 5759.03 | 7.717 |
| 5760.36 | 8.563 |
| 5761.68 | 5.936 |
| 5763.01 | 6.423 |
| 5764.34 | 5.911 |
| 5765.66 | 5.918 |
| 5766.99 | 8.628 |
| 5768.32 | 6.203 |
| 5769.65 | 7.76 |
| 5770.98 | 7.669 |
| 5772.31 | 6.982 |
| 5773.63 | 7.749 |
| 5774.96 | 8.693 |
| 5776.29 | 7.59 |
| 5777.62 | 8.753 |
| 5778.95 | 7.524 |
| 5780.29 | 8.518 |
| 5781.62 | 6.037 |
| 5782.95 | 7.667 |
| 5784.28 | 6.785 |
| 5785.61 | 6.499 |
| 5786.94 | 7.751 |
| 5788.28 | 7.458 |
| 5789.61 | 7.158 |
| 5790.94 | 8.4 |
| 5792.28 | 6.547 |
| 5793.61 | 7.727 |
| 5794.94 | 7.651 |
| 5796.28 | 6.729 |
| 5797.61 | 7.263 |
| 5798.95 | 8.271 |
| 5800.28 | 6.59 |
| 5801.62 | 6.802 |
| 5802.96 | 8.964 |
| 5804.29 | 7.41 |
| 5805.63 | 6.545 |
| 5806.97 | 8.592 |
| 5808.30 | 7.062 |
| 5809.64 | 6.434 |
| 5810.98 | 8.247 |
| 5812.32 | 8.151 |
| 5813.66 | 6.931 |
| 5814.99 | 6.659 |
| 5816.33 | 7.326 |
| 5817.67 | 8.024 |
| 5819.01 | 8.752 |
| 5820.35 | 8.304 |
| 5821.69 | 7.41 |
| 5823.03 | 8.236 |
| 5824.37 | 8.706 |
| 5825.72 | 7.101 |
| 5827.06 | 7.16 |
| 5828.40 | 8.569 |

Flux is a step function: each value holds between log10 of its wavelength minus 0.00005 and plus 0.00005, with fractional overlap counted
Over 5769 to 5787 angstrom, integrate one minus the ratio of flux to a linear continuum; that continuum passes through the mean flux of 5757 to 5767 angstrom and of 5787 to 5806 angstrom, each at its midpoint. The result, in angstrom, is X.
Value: -1.0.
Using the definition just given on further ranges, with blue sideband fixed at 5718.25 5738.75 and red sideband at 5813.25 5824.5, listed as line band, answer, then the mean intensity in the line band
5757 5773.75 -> 1.6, 7.14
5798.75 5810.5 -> 0.6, 7.39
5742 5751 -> 0.0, 7.86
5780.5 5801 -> 1.5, 7.26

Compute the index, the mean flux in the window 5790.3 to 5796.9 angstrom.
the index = 7.41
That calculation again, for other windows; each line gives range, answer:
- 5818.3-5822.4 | 8.16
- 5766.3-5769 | 7.39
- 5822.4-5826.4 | 8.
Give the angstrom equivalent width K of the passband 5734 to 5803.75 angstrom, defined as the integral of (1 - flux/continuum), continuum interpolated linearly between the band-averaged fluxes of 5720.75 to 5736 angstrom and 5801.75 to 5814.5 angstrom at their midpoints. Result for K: 2.5 angstrom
